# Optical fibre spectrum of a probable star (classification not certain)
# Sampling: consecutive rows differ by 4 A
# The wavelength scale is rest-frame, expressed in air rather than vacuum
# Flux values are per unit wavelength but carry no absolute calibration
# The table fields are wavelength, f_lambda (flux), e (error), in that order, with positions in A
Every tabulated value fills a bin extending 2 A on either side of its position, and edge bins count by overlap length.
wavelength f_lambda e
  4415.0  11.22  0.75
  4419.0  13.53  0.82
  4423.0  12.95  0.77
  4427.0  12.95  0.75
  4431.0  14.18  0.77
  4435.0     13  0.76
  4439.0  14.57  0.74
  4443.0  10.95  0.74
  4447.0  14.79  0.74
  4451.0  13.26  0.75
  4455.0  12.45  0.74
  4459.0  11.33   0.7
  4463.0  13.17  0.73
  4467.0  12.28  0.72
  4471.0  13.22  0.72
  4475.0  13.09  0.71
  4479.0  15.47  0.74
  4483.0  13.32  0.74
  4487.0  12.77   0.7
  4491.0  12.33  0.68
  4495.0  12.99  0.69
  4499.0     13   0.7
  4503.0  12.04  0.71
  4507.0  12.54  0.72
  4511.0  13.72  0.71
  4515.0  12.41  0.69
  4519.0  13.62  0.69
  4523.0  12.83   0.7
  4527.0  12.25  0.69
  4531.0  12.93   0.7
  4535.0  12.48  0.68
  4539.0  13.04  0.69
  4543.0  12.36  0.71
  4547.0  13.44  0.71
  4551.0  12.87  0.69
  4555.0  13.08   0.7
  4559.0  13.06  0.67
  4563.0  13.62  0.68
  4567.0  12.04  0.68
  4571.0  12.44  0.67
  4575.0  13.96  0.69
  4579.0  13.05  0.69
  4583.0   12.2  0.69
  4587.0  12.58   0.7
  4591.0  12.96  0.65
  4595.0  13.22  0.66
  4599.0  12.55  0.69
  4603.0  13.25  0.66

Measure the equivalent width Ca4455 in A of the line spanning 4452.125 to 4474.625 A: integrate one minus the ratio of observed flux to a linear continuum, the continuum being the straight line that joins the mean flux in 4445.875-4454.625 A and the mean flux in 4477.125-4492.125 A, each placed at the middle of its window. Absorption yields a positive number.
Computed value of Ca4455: 1.7 A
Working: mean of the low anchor 13.7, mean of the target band 12.6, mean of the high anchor 13.5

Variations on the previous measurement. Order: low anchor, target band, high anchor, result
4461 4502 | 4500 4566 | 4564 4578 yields 0.56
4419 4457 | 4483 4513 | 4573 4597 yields 0.77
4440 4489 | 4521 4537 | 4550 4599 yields 0.42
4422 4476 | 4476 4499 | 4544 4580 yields -0.54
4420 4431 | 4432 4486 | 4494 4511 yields -0.59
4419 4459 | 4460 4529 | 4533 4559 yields 0.21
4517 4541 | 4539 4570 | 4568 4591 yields -0.19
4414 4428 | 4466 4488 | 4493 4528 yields -1.08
